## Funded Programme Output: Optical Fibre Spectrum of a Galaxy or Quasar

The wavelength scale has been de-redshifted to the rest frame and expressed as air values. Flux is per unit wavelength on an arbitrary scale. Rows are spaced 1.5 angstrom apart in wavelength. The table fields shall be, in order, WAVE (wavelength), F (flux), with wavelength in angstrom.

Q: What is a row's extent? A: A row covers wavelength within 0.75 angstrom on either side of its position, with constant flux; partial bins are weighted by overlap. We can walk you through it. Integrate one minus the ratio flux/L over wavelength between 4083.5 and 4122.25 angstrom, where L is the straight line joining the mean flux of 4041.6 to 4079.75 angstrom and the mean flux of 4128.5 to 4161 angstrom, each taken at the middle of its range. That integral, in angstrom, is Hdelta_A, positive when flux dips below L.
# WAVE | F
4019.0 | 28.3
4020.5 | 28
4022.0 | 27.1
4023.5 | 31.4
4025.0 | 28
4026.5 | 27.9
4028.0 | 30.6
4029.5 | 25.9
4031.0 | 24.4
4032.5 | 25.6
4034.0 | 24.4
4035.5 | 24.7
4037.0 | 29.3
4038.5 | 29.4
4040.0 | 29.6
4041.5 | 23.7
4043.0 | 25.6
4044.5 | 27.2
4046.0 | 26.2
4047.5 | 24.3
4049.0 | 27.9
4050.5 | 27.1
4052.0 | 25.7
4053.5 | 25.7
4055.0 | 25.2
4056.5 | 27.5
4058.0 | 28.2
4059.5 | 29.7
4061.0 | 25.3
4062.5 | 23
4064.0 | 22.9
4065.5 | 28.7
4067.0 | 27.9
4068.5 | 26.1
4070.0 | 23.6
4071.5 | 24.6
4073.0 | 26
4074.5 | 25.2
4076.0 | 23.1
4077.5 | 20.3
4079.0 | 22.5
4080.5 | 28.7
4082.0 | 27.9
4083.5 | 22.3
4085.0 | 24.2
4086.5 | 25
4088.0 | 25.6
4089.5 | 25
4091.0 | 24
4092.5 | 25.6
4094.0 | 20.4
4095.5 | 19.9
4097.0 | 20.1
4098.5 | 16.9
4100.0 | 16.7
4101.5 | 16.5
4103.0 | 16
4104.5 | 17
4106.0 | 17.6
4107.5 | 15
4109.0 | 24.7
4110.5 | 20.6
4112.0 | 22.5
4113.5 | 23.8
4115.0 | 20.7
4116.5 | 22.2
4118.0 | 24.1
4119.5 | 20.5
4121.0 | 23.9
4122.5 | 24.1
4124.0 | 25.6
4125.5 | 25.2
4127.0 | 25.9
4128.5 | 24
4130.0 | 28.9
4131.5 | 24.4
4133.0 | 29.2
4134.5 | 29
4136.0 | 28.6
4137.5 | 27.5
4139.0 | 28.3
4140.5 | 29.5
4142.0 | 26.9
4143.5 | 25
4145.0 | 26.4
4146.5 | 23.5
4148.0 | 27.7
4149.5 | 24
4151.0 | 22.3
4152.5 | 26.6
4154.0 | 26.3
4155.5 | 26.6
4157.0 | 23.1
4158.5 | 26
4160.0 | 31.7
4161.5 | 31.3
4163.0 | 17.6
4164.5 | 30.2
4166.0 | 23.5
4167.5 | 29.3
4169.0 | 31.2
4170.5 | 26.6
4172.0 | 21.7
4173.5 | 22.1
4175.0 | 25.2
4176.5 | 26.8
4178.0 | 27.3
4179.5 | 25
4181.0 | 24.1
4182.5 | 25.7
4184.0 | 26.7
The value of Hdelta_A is 7.3 angstrom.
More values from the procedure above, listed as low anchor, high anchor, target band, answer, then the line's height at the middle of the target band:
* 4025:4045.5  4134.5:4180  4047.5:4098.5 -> 3.5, 26.7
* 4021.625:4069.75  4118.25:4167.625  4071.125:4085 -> 1.1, 26.5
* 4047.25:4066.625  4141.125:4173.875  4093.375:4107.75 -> 4.7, 26.2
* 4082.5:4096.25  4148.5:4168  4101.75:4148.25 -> 1.7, 24.9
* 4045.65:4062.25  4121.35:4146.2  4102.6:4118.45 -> 3.7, 26.6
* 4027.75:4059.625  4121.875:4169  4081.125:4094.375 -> 1.0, 26.5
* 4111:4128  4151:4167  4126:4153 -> -1.9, 24.8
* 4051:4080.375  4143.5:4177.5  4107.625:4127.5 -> 2.0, 25.7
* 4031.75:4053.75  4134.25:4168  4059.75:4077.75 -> 1.0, 26.5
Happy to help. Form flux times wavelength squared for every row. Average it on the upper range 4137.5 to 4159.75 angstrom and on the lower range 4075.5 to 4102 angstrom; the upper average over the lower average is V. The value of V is 1.19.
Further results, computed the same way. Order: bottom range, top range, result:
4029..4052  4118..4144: 1.04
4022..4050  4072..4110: 0.83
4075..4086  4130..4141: 1.19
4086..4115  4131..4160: 1.31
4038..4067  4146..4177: 1.03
